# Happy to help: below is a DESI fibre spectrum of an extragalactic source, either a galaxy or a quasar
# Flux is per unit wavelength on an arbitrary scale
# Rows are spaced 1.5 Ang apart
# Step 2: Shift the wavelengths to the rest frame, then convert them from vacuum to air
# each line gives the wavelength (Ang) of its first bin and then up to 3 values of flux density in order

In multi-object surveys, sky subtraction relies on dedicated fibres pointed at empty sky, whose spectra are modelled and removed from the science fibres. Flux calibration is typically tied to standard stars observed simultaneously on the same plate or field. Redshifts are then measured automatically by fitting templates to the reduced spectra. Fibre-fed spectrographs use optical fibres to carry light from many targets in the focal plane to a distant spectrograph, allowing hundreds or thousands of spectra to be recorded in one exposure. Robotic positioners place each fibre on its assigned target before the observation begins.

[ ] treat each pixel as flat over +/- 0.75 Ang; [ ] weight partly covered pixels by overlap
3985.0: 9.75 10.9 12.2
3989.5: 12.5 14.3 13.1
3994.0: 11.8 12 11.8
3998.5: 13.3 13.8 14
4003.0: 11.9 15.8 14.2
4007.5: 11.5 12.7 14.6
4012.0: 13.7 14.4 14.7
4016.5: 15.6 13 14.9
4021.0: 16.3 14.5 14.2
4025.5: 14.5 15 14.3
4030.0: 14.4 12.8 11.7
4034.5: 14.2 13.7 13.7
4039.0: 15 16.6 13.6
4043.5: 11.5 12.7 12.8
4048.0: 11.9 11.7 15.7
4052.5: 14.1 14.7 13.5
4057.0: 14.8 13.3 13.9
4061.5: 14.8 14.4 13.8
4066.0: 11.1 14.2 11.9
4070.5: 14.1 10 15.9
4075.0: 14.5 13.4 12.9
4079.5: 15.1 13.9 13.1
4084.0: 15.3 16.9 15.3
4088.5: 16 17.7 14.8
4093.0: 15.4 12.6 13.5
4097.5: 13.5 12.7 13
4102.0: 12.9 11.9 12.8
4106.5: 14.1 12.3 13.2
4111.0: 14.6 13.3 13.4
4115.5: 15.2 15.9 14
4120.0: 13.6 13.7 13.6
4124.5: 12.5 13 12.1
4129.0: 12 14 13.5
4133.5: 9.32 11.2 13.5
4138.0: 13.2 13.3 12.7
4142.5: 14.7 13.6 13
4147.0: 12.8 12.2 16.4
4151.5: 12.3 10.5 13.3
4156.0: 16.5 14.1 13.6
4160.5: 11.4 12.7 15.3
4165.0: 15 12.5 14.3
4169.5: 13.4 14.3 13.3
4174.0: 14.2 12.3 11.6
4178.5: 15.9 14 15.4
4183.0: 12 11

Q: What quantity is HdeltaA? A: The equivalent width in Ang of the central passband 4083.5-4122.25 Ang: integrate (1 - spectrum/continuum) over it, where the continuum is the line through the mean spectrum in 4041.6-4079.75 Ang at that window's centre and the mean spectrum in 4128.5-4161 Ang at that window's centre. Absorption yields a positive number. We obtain -2.5 Ang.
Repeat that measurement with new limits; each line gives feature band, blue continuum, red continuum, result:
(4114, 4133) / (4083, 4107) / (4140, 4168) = 0.5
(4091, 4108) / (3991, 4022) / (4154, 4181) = 0.5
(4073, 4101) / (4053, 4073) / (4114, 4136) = -2.4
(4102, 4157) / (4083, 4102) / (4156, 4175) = 3.6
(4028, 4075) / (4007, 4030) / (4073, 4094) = 3.4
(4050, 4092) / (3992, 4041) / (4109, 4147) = -2.1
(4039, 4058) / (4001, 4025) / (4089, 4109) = 0.3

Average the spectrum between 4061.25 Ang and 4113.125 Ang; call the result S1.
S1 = 13.8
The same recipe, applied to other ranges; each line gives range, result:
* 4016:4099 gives 14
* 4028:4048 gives 13.5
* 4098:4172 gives 13.3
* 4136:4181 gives 13.5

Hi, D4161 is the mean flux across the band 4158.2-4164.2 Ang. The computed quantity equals 13.2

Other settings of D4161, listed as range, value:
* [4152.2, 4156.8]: 13.4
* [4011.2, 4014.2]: 14.1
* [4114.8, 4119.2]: 15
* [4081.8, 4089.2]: 15.3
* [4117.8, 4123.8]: 13.7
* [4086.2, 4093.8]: 15.8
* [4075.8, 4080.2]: 13.8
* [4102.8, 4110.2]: 12.9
